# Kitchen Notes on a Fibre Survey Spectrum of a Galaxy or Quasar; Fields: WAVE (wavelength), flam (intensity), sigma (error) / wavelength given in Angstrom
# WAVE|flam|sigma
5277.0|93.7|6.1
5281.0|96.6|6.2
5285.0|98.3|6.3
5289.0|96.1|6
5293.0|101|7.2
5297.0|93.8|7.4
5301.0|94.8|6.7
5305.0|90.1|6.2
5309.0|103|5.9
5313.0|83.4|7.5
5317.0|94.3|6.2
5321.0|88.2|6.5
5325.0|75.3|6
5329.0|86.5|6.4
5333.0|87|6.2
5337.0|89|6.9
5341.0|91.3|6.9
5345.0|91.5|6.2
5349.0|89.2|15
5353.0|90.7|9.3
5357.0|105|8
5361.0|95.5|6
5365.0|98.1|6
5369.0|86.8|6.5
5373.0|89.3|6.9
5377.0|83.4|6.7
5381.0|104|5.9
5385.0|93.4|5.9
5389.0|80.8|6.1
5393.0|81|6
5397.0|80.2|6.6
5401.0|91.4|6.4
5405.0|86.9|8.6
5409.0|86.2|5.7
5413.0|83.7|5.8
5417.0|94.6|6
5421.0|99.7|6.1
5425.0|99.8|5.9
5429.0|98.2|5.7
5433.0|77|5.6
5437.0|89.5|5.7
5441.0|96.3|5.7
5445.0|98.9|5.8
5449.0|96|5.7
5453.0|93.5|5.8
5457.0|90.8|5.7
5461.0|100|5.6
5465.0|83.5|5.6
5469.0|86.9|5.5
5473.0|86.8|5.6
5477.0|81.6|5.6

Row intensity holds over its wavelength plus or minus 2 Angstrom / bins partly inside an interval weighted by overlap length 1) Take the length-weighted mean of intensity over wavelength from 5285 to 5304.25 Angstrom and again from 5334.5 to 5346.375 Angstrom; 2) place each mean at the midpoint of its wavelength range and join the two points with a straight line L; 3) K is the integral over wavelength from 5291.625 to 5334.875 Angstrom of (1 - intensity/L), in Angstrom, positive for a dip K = 1.6 Angstrom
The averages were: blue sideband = 96.2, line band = 90.5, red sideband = 90.4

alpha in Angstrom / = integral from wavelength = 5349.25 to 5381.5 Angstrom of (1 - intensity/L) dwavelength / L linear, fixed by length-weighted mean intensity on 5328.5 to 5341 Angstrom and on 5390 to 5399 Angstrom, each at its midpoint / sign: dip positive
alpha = -3.5 Angstrom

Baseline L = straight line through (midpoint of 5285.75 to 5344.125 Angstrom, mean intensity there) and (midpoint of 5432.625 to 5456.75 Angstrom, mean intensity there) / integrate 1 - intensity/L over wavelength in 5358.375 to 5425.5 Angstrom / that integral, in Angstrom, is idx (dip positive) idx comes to 1.4 Angstrom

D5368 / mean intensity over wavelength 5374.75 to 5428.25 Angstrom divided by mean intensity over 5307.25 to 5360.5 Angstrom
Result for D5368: 0.99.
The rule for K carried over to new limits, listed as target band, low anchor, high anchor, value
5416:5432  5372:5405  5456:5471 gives -1.44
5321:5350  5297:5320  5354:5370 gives 2.35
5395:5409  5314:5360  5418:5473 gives 0.84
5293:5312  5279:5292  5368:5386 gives 0.17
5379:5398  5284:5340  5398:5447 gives 0.67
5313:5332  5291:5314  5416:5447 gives 1.78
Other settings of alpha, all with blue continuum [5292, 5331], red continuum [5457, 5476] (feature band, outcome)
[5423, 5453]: -1.4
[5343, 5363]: -0.9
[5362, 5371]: -0.3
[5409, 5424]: -0.4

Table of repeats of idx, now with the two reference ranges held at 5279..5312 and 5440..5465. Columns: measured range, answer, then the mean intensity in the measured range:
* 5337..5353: 0.9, 90.5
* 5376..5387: 0.1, 94.5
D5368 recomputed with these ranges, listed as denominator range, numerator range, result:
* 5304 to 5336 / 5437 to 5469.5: 1.05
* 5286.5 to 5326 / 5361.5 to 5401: 0.96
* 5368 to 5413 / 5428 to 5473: 1.05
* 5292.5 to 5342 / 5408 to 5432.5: 1.03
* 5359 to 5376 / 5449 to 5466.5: 1.01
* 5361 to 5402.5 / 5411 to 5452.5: 1.05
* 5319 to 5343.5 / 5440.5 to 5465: 1.10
